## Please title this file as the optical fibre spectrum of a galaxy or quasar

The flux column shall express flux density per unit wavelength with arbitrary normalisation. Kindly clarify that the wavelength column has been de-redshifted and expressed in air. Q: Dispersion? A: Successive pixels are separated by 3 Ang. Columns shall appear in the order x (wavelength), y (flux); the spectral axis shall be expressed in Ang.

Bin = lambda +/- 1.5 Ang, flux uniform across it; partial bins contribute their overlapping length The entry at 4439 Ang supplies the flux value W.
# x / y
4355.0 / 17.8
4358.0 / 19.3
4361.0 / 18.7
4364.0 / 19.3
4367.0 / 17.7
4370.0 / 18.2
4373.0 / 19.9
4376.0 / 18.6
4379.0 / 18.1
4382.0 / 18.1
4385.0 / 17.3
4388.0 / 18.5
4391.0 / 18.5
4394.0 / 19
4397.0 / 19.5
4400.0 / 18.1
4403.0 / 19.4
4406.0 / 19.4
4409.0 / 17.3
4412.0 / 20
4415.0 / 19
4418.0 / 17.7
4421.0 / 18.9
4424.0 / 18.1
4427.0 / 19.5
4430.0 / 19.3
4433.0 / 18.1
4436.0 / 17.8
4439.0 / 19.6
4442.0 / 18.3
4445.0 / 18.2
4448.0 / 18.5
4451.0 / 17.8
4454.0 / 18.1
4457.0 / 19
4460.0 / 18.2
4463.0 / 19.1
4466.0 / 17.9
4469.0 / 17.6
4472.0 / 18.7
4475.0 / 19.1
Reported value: 19.6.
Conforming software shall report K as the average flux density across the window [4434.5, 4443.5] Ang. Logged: 18.6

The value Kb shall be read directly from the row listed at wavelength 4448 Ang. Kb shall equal 18.5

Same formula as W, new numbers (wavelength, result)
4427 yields 19.5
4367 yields 17.7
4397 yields 19.5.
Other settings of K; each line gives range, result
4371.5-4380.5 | 18.9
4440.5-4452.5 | 18.2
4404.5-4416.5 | 18.9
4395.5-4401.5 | 18.8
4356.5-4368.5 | 18.8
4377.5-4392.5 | 18.1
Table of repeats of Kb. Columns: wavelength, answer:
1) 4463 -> 19.1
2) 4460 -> 18.2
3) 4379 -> 18.1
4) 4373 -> 19.9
